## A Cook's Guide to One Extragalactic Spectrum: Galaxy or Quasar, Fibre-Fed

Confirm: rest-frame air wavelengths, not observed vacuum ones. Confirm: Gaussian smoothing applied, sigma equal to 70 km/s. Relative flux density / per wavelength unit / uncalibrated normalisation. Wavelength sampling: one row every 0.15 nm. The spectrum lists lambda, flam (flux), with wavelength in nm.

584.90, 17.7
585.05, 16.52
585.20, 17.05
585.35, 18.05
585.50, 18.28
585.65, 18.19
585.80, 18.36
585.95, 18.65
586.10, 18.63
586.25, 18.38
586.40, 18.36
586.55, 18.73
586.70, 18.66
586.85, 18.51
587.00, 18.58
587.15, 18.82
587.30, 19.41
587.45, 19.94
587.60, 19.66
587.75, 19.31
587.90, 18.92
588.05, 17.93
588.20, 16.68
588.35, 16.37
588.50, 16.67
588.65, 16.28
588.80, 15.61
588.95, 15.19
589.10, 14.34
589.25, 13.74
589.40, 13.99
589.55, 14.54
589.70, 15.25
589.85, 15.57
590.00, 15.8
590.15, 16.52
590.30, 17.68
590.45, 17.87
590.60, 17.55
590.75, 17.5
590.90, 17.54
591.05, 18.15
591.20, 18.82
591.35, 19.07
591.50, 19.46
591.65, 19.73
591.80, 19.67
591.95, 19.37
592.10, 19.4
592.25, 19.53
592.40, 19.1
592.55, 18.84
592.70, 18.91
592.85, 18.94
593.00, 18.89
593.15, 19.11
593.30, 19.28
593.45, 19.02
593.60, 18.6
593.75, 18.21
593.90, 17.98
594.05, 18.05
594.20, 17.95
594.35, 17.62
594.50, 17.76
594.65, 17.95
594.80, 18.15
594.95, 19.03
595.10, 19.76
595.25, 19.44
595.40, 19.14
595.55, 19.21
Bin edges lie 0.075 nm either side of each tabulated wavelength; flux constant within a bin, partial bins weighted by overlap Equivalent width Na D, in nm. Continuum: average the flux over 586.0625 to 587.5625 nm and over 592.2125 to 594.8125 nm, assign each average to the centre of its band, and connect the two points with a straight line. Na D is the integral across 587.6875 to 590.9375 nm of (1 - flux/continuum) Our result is 0.41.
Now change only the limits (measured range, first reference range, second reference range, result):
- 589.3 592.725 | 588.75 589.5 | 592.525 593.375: -0.21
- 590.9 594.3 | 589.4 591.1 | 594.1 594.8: -0.31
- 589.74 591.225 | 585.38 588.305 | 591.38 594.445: 0.12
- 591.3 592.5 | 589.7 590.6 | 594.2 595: -0.15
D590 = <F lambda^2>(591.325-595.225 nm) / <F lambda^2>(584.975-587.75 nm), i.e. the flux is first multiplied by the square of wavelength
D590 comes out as 1.04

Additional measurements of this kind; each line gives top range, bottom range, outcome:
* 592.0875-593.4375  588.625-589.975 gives 1.29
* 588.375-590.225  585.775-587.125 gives 0.83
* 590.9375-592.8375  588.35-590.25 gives 1.26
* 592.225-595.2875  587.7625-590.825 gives 1.16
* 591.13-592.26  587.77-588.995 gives 1.16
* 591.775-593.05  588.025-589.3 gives 1.23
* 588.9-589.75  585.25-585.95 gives 0.80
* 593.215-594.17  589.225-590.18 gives 1.25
